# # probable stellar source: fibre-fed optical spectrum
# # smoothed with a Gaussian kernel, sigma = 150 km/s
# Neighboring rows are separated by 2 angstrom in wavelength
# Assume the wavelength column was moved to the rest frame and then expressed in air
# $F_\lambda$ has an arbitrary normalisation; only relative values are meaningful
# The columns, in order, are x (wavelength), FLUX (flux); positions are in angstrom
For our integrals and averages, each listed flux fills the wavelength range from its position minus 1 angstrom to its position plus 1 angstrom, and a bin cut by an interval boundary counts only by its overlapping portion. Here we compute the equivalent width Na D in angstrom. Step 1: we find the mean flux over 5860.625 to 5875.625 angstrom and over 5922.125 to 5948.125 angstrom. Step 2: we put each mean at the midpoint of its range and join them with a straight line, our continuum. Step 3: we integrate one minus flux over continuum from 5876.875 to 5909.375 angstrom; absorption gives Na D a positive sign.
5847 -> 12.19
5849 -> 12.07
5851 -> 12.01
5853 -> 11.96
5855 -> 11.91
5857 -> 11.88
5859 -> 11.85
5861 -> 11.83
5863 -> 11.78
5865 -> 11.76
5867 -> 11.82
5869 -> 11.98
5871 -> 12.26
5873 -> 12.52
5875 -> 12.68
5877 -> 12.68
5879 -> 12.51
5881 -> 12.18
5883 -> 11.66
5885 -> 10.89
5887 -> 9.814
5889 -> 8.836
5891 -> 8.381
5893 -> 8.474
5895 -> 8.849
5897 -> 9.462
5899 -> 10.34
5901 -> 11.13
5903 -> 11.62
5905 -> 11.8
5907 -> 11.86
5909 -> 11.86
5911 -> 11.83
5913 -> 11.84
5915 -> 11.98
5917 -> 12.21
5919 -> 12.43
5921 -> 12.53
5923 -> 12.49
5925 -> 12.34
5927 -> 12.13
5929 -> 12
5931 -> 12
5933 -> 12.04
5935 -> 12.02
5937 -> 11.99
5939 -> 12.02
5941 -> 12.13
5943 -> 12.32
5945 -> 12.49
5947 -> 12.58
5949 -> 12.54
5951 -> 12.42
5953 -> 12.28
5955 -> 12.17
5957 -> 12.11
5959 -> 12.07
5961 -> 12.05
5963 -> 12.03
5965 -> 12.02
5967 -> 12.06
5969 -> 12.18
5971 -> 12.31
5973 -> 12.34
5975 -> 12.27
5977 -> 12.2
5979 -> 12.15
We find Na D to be 3.9 angstrom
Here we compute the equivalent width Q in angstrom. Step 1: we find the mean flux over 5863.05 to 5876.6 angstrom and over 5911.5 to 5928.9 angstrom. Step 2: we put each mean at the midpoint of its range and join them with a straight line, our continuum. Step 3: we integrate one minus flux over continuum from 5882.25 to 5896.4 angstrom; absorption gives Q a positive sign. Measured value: 3.1 angstrom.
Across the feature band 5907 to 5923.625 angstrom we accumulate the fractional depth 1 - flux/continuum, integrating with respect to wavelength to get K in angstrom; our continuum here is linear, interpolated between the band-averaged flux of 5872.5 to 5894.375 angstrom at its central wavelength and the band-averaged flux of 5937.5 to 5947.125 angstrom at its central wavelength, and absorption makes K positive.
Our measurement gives -0.7 angstrom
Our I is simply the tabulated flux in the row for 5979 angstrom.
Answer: 12.15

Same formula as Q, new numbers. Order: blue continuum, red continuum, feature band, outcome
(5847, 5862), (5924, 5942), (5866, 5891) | 0.97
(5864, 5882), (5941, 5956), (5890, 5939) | 3.65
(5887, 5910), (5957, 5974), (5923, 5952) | -2.29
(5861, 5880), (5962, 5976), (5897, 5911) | 1.00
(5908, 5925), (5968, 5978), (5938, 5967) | 0.00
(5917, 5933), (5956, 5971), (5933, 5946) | 0.04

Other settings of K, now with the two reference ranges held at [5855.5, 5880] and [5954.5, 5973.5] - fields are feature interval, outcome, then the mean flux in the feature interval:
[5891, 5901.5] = 2.3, 9.46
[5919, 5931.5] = -0.2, 12.3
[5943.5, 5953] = -0.3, 12.5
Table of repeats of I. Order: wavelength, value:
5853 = 11.96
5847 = 12.19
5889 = 8.836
